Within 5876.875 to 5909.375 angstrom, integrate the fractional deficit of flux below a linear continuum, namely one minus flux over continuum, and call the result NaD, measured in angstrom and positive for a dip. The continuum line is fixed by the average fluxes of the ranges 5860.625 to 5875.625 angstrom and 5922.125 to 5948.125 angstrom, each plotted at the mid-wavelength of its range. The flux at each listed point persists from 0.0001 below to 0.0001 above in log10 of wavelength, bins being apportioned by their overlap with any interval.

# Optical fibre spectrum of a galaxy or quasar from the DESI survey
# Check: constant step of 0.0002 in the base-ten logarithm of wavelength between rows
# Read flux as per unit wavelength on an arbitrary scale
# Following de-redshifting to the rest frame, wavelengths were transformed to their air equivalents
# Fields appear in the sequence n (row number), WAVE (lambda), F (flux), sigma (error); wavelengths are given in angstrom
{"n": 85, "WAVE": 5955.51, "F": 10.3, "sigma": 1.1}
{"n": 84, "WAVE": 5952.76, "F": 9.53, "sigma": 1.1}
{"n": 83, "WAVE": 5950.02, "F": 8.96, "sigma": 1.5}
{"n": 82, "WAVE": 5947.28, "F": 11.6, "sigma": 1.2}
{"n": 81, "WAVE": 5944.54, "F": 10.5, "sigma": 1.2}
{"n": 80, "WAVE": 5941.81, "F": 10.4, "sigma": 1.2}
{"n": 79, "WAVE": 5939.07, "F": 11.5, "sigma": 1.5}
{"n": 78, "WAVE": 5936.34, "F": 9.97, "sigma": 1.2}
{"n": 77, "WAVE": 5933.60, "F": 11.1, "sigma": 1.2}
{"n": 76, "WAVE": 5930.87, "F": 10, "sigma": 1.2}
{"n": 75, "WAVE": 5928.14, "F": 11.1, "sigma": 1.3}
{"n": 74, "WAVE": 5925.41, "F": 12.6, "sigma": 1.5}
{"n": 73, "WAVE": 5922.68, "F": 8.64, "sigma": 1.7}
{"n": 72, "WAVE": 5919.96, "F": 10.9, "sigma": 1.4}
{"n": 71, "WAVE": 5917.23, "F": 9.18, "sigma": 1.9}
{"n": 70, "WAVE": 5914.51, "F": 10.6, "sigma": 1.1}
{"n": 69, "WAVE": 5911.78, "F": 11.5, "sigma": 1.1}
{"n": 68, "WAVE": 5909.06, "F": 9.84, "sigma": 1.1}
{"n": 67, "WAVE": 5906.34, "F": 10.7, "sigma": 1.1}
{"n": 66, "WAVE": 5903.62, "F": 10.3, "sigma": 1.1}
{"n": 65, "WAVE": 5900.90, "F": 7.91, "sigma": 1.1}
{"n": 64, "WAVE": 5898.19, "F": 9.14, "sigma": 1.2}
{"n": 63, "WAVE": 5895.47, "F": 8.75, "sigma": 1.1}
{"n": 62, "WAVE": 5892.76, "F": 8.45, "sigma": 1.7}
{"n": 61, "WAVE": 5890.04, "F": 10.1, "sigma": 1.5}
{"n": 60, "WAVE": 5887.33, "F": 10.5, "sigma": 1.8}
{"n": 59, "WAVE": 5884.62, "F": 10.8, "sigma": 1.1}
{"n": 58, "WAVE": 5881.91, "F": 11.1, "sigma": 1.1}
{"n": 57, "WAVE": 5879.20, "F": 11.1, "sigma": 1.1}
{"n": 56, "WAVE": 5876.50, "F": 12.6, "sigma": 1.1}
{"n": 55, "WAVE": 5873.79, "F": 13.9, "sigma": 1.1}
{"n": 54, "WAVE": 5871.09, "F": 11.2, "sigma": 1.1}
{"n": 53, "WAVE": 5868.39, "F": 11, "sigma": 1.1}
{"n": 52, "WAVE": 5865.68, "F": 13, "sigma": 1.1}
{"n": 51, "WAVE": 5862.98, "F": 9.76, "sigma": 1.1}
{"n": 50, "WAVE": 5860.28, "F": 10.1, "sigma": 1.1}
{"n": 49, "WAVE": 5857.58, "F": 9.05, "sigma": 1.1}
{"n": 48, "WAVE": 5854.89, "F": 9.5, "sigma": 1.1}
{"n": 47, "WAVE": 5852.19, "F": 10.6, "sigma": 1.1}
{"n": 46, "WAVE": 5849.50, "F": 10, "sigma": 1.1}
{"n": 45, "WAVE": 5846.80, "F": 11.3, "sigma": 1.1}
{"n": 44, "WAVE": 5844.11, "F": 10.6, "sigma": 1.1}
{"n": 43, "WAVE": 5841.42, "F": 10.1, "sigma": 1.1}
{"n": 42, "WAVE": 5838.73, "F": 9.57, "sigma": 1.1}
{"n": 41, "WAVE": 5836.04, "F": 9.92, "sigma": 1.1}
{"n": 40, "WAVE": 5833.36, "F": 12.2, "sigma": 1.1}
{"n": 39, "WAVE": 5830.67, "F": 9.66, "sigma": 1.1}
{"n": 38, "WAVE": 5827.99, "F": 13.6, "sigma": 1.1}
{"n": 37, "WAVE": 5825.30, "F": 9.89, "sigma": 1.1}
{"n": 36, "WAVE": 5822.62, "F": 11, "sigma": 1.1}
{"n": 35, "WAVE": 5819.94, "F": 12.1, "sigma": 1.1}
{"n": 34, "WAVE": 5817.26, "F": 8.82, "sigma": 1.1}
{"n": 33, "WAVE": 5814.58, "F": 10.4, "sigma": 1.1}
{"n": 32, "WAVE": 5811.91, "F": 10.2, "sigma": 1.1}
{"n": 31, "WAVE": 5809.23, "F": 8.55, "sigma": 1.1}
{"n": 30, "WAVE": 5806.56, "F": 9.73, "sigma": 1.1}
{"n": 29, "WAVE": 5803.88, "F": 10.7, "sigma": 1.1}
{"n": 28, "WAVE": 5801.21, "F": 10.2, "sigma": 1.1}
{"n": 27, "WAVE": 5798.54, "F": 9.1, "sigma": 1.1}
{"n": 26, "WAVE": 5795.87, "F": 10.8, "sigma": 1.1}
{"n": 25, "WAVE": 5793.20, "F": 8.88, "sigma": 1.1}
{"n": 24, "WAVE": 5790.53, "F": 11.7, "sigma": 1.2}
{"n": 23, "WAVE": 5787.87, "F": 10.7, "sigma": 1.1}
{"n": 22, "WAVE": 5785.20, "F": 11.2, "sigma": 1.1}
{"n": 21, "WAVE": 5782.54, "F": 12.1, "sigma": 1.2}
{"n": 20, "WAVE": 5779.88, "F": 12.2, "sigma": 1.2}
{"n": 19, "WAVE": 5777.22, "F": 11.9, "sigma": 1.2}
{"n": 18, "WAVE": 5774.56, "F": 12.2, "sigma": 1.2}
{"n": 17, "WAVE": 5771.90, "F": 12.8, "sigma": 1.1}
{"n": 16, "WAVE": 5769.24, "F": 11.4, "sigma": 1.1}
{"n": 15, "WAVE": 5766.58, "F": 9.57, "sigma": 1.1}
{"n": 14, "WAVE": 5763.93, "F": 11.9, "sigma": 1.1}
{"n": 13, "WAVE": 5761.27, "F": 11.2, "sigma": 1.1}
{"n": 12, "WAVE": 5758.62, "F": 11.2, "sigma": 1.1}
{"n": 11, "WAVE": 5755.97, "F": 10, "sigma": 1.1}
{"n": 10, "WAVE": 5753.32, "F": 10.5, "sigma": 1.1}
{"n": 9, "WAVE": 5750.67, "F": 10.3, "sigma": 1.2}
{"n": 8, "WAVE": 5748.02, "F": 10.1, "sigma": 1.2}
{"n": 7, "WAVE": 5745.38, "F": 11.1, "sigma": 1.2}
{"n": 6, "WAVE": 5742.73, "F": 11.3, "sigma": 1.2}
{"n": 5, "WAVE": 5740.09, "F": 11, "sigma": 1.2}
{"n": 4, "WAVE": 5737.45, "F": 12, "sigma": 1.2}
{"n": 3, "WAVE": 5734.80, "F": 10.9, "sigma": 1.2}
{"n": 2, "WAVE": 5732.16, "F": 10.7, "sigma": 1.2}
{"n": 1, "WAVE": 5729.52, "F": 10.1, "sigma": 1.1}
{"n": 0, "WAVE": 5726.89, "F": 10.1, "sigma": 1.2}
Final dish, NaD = 4.0 angstrom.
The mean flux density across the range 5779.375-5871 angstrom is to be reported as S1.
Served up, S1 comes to 10.5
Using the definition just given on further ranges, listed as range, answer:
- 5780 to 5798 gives 10.9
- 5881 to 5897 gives 9.91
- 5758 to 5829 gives 10.9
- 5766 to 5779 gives 11.7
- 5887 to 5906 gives 9.32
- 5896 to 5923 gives 9.89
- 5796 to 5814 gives 9.85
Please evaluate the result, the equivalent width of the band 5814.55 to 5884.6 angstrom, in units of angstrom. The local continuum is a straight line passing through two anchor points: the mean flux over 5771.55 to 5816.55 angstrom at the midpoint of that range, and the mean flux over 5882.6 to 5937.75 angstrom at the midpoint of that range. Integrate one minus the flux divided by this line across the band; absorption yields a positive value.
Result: -2.91 angstrom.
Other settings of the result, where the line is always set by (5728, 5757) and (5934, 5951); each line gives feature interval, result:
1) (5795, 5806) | 0.56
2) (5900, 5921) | 0.86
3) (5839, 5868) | 0.67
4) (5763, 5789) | -2.18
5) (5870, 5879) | -1.53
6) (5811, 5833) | -0.26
